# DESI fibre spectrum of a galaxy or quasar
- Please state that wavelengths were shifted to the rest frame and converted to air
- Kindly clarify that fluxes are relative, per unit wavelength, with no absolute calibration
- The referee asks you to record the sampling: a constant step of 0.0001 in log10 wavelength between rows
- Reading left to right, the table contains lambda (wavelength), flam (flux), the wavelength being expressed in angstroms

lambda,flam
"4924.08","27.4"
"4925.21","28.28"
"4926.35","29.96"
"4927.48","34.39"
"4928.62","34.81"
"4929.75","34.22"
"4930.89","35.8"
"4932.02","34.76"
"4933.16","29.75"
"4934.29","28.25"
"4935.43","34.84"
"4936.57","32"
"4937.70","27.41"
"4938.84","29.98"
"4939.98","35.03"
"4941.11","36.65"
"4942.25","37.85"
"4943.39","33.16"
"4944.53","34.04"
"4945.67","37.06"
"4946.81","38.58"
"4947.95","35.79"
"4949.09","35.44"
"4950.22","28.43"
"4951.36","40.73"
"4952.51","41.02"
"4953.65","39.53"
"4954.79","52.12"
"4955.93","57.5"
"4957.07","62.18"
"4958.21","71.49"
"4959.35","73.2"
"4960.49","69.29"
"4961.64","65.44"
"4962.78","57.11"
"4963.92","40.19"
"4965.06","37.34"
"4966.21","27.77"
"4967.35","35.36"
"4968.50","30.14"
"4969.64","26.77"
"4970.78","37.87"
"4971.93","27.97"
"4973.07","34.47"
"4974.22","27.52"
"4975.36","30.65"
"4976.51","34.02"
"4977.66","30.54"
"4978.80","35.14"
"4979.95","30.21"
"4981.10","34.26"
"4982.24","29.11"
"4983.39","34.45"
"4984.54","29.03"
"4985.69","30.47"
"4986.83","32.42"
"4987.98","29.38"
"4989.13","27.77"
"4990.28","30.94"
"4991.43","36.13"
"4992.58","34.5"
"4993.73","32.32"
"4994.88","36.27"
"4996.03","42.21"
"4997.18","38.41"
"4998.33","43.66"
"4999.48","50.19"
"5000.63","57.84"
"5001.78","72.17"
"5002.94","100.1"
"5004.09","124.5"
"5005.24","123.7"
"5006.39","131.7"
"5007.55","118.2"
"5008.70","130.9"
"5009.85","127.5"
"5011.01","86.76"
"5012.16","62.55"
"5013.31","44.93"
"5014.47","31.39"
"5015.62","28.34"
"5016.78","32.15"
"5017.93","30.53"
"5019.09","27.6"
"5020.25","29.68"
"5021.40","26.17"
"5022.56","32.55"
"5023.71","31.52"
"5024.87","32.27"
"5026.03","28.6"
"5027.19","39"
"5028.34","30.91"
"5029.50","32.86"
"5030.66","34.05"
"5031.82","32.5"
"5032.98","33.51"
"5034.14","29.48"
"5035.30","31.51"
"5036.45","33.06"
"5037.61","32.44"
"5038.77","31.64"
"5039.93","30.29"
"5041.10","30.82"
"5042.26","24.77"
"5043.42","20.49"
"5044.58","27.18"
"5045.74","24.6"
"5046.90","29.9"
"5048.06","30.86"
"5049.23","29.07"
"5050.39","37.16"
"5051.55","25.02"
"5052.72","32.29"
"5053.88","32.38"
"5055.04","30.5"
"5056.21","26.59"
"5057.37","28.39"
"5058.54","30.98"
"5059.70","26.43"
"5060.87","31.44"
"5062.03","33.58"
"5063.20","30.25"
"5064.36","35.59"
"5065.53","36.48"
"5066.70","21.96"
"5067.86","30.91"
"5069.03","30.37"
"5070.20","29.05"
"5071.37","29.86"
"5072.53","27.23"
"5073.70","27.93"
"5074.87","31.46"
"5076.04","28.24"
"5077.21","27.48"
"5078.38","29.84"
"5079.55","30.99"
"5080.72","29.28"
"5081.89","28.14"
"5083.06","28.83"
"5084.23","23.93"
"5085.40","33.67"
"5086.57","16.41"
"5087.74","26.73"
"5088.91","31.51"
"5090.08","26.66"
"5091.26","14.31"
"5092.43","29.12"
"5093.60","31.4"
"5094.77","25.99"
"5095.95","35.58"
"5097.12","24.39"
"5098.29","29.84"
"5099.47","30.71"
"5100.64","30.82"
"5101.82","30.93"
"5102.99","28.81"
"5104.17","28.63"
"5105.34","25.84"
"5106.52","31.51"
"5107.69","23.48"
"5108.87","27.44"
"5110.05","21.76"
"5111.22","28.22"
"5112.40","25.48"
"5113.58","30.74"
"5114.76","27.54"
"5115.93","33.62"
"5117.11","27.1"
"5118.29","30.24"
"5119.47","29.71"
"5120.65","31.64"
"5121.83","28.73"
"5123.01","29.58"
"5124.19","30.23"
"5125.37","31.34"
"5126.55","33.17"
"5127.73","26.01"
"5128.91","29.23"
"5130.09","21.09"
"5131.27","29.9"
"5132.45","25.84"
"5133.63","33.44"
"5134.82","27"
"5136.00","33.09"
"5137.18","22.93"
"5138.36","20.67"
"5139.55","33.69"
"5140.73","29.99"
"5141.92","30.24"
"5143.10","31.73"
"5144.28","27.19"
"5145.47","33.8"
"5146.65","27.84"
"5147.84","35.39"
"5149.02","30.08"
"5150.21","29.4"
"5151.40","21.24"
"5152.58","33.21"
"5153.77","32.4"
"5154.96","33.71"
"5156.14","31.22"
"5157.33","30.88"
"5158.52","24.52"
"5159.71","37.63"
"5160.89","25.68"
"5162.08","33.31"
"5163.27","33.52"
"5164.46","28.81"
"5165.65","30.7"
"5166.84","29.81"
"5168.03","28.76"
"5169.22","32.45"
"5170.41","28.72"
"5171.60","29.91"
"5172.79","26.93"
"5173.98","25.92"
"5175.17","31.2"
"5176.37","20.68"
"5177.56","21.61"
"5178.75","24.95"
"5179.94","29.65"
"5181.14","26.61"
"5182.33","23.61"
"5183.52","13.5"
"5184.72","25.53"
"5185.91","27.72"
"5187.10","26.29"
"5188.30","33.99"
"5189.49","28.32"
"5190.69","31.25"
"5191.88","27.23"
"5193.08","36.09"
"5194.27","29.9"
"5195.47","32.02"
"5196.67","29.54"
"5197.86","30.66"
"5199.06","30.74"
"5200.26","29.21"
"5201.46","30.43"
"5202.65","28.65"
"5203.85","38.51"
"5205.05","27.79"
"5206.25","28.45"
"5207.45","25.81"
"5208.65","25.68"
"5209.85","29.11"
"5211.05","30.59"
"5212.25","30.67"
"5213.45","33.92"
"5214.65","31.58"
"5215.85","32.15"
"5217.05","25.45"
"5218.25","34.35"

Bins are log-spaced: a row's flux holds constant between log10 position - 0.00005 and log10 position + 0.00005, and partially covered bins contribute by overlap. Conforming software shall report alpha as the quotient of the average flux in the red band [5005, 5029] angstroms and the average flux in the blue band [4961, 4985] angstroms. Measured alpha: 1.63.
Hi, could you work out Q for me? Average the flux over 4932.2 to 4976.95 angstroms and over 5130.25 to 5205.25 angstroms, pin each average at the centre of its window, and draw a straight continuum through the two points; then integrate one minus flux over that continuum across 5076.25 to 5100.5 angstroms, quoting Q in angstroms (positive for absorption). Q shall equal 3.88 angstroms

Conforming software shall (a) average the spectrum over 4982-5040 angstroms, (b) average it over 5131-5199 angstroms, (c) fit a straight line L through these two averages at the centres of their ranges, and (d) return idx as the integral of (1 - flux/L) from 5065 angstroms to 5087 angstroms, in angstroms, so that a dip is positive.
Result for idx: 6.4 angstroms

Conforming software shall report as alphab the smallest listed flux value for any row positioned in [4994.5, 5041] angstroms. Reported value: 26.17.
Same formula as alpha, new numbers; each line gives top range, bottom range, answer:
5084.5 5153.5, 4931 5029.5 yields 0.63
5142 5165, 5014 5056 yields 1.01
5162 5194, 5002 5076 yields 0.66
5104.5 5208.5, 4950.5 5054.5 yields 0.66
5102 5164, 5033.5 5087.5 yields 1.00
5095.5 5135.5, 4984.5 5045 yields 0.61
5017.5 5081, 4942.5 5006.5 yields 0.67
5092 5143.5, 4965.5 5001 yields 0.85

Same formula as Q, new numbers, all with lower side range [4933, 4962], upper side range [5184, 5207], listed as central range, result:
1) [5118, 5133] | 2.1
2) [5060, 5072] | 1.9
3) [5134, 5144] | 1.3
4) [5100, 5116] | 3.0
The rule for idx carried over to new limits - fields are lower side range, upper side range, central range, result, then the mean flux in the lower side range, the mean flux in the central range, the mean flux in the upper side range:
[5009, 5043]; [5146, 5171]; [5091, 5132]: 5.9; 38.6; 28.5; 30.5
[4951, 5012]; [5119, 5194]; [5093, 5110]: 3.6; 52.6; 28.7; 28.9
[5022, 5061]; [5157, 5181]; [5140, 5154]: -0.6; 30.4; 30.2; 28.7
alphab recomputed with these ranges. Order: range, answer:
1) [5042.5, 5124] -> 14.31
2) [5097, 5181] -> 20.67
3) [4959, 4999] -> 26.77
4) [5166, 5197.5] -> 13.5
